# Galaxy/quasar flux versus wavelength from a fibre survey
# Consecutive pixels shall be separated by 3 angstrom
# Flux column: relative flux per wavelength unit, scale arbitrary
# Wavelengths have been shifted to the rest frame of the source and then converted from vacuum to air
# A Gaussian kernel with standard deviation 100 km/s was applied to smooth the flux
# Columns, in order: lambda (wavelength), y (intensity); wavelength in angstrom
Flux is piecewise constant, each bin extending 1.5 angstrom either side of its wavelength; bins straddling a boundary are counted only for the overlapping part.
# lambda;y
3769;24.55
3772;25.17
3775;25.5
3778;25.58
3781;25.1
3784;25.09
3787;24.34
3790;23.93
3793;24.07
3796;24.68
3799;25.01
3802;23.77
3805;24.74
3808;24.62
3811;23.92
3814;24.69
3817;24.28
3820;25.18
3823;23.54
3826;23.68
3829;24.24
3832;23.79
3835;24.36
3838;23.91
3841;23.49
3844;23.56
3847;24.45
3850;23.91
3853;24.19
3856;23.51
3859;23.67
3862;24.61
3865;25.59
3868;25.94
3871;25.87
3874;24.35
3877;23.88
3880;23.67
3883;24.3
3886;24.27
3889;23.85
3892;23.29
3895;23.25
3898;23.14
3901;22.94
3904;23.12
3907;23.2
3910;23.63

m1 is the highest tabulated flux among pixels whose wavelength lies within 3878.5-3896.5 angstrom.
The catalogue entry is 24.3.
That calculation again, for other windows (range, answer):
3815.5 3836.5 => 25.18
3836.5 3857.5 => 24.45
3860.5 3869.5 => 25.94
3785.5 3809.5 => 25.01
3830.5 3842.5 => 24.36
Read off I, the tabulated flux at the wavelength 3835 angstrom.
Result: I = 24.36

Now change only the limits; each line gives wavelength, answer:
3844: 23.56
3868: 25.94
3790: 23.93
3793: 24.07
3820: 25.18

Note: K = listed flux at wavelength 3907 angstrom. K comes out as 23.2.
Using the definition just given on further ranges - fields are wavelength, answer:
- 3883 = 24.3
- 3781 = 25.1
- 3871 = 25.87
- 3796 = 24.68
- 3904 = 23.12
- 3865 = 25.59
